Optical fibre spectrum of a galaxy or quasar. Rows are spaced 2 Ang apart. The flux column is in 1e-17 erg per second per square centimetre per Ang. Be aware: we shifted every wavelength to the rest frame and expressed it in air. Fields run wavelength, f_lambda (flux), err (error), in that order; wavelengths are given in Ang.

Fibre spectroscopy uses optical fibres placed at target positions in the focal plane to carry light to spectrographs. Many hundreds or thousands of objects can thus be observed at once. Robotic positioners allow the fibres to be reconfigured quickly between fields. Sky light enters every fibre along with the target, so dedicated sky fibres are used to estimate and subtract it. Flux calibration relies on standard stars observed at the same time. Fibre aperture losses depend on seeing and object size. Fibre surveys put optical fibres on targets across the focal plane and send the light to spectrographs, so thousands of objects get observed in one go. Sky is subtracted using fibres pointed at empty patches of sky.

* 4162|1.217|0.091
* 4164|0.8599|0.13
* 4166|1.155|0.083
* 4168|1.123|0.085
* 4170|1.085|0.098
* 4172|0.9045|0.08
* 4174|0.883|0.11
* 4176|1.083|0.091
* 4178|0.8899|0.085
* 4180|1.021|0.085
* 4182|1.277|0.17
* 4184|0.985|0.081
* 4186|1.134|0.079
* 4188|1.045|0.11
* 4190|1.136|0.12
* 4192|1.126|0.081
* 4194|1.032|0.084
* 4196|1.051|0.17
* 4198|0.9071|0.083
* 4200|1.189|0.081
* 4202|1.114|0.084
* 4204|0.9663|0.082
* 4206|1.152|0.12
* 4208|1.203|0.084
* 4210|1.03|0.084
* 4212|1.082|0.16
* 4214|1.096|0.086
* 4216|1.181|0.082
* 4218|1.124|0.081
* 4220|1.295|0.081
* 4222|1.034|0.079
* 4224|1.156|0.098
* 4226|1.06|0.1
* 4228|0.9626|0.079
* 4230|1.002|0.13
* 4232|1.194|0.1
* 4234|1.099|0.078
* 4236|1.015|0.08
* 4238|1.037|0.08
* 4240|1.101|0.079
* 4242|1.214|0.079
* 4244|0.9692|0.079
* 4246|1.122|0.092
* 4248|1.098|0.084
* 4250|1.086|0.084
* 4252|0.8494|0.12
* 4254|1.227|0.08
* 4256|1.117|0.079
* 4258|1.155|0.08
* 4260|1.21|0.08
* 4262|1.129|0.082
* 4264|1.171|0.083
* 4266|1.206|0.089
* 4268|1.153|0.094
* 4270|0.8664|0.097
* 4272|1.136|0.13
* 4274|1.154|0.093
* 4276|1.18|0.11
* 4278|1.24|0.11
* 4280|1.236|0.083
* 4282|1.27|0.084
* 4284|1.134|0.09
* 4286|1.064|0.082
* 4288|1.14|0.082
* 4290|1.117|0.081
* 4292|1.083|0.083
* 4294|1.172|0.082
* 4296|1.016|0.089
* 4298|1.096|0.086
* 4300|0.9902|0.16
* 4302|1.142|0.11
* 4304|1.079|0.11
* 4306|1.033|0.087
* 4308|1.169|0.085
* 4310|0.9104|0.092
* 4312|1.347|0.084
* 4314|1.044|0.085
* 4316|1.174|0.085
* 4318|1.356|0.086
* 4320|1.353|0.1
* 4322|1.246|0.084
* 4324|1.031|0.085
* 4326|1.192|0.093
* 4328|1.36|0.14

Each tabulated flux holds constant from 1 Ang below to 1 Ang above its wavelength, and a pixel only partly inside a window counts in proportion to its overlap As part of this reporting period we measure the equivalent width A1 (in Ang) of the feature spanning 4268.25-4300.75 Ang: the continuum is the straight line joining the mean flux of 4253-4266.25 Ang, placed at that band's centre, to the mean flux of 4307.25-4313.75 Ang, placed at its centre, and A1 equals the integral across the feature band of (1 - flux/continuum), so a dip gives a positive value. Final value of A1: 0.9 Ang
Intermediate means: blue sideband 1.17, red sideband 1.13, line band 1.12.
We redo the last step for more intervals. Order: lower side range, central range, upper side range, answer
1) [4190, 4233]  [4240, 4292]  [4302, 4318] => -0.8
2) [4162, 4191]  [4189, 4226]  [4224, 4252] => -1.6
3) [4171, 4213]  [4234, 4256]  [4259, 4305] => 0.5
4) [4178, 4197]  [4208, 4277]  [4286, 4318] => -0.7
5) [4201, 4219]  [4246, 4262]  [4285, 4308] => -0.2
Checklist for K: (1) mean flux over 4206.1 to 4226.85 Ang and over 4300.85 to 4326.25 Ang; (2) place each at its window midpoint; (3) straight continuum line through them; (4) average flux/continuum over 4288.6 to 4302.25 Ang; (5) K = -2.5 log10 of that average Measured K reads 0.064 mag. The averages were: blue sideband 1.13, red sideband 1.16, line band 1.09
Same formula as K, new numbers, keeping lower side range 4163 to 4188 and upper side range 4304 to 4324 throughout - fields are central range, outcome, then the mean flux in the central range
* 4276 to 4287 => -0.05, 1.19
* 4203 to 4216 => -0.03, 1.1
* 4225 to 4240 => 0.03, 1.06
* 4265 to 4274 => 0.03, 1.1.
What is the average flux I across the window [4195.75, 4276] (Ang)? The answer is 1.1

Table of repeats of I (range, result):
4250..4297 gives 1.13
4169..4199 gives 1.04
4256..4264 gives 1.16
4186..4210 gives 1.08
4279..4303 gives 1.12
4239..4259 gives 1.09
